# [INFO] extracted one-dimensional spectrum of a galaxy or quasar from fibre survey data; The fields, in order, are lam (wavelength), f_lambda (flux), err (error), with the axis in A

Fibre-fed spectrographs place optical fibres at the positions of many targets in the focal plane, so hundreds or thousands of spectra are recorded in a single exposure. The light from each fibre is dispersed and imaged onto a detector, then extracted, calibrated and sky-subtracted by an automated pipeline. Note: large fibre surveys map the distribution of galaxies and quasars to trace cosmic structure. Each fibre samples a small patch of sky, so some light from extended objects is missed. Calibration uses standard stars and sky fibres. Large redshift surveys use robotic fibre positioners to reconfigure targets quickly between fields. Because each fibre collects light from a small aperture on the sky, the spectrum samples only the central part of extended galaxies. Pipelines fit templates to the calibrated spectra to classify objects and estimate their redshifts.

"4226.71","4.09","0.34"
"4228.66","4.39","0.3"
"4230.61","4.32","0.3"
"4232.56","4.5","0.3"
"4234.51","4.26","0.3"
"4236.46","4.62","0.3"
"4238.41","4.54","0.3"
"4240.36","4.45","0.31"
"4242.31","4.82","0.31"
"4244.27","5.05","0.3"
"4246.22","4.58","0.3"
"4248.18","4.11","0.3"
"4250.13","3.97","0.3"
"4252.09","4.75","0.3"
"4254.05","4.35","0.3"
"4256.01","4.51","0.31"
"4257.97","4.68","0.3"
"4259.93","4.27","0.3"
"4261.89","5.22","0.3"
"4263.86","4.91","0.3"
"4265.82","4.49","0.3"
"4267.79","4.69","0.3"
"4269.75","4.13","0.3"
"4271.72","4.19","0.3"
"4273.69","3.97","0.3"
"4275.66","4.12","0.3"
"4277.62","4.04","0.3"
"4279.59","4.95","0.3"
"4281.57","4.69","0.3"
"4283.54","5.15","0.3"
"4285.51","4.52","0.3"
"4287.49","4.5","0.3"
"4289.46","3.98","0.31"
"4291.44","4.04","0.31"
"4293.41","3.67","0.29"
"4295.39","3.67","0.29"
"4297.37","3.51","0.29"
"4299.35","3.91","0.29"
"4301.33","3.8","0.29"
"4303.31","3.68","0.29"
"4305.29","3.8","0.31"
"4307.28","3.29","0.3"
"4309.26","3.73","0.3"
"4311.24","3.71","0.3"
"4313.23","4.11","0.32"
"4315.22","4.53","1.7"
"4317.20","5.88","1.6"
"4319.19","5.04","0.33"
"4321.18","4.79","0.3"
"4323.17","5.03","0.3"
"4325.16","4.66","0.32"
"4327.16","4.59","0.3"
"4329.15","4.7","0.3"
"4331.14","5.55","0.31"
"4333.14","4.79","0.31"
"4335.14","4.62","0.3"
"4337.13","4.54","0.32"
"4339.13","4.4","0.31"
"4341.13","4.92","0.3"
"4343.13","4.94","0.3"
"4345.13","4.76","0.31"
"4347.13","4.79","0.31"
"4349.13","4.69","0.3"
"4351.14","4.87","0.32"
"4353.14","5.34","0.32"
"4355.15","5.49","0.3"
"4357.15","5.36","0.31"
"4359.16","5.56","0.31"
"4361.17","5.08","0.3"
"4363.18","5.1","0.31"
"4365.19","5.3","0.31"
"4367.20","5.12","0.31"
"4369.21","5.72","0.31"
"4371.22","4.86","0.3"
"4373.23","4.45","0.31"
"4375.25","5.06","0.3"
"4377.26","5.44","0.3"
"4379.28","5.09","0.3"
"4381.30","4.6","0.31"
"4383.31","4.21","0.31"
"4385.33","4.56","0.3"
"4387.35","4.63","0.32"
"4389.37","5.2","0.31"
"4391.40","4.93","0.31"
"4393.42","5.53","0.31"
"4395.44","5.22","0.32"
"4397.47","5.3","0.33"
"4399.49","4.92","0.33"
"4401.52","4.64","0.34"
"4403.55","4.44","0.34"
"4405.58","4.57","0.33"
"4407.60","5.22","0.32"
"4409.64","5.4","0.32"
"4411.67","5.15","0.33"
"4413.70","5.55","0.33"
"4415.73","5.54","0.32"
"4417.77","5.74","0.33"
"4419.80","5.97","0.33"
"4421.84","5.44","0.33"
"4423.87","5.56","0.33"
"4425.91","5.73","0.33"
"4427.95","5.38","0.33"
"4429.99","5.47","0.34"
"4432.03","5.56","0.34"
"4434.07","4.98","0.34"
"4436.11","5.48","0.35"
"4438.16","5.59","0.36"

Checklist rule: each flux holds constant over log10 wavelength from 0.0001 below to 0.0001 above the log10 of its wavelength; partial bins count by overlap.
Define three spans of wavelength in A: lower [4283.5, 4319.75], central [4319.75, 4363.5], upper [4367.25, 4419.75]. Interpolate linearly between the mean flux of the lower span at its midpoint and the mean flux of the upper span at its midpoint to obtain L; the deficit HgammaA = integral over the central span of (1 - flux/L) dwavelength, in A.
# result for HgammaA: -4.06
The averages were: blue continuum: 4.1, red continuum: 5.06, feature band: 4.93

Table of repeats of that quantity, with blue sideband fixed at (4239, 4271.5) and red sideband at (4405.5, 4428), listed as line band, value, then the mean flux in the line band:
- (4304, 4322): 2.14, 4.31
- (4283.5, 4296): 1.54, 4.16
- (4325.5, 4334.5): 0.19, 4.87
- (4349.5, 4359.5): -0.29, 5.27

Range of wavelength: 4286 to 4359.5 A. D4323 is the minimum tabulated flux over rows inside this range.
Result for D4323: 3.29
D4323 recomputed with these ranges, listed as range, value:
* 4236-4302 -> 3.51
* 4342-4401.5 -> 4.21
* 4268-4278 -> 3.97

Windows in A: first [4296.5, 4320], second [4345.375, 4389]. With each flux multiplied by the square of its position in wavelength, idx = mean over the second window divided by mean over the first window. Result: 1.26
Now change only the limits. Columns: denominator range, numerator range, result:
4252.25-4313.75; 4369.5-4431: 1.29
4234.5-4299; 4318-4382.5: 1.18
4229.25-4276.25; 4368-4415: 1.19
